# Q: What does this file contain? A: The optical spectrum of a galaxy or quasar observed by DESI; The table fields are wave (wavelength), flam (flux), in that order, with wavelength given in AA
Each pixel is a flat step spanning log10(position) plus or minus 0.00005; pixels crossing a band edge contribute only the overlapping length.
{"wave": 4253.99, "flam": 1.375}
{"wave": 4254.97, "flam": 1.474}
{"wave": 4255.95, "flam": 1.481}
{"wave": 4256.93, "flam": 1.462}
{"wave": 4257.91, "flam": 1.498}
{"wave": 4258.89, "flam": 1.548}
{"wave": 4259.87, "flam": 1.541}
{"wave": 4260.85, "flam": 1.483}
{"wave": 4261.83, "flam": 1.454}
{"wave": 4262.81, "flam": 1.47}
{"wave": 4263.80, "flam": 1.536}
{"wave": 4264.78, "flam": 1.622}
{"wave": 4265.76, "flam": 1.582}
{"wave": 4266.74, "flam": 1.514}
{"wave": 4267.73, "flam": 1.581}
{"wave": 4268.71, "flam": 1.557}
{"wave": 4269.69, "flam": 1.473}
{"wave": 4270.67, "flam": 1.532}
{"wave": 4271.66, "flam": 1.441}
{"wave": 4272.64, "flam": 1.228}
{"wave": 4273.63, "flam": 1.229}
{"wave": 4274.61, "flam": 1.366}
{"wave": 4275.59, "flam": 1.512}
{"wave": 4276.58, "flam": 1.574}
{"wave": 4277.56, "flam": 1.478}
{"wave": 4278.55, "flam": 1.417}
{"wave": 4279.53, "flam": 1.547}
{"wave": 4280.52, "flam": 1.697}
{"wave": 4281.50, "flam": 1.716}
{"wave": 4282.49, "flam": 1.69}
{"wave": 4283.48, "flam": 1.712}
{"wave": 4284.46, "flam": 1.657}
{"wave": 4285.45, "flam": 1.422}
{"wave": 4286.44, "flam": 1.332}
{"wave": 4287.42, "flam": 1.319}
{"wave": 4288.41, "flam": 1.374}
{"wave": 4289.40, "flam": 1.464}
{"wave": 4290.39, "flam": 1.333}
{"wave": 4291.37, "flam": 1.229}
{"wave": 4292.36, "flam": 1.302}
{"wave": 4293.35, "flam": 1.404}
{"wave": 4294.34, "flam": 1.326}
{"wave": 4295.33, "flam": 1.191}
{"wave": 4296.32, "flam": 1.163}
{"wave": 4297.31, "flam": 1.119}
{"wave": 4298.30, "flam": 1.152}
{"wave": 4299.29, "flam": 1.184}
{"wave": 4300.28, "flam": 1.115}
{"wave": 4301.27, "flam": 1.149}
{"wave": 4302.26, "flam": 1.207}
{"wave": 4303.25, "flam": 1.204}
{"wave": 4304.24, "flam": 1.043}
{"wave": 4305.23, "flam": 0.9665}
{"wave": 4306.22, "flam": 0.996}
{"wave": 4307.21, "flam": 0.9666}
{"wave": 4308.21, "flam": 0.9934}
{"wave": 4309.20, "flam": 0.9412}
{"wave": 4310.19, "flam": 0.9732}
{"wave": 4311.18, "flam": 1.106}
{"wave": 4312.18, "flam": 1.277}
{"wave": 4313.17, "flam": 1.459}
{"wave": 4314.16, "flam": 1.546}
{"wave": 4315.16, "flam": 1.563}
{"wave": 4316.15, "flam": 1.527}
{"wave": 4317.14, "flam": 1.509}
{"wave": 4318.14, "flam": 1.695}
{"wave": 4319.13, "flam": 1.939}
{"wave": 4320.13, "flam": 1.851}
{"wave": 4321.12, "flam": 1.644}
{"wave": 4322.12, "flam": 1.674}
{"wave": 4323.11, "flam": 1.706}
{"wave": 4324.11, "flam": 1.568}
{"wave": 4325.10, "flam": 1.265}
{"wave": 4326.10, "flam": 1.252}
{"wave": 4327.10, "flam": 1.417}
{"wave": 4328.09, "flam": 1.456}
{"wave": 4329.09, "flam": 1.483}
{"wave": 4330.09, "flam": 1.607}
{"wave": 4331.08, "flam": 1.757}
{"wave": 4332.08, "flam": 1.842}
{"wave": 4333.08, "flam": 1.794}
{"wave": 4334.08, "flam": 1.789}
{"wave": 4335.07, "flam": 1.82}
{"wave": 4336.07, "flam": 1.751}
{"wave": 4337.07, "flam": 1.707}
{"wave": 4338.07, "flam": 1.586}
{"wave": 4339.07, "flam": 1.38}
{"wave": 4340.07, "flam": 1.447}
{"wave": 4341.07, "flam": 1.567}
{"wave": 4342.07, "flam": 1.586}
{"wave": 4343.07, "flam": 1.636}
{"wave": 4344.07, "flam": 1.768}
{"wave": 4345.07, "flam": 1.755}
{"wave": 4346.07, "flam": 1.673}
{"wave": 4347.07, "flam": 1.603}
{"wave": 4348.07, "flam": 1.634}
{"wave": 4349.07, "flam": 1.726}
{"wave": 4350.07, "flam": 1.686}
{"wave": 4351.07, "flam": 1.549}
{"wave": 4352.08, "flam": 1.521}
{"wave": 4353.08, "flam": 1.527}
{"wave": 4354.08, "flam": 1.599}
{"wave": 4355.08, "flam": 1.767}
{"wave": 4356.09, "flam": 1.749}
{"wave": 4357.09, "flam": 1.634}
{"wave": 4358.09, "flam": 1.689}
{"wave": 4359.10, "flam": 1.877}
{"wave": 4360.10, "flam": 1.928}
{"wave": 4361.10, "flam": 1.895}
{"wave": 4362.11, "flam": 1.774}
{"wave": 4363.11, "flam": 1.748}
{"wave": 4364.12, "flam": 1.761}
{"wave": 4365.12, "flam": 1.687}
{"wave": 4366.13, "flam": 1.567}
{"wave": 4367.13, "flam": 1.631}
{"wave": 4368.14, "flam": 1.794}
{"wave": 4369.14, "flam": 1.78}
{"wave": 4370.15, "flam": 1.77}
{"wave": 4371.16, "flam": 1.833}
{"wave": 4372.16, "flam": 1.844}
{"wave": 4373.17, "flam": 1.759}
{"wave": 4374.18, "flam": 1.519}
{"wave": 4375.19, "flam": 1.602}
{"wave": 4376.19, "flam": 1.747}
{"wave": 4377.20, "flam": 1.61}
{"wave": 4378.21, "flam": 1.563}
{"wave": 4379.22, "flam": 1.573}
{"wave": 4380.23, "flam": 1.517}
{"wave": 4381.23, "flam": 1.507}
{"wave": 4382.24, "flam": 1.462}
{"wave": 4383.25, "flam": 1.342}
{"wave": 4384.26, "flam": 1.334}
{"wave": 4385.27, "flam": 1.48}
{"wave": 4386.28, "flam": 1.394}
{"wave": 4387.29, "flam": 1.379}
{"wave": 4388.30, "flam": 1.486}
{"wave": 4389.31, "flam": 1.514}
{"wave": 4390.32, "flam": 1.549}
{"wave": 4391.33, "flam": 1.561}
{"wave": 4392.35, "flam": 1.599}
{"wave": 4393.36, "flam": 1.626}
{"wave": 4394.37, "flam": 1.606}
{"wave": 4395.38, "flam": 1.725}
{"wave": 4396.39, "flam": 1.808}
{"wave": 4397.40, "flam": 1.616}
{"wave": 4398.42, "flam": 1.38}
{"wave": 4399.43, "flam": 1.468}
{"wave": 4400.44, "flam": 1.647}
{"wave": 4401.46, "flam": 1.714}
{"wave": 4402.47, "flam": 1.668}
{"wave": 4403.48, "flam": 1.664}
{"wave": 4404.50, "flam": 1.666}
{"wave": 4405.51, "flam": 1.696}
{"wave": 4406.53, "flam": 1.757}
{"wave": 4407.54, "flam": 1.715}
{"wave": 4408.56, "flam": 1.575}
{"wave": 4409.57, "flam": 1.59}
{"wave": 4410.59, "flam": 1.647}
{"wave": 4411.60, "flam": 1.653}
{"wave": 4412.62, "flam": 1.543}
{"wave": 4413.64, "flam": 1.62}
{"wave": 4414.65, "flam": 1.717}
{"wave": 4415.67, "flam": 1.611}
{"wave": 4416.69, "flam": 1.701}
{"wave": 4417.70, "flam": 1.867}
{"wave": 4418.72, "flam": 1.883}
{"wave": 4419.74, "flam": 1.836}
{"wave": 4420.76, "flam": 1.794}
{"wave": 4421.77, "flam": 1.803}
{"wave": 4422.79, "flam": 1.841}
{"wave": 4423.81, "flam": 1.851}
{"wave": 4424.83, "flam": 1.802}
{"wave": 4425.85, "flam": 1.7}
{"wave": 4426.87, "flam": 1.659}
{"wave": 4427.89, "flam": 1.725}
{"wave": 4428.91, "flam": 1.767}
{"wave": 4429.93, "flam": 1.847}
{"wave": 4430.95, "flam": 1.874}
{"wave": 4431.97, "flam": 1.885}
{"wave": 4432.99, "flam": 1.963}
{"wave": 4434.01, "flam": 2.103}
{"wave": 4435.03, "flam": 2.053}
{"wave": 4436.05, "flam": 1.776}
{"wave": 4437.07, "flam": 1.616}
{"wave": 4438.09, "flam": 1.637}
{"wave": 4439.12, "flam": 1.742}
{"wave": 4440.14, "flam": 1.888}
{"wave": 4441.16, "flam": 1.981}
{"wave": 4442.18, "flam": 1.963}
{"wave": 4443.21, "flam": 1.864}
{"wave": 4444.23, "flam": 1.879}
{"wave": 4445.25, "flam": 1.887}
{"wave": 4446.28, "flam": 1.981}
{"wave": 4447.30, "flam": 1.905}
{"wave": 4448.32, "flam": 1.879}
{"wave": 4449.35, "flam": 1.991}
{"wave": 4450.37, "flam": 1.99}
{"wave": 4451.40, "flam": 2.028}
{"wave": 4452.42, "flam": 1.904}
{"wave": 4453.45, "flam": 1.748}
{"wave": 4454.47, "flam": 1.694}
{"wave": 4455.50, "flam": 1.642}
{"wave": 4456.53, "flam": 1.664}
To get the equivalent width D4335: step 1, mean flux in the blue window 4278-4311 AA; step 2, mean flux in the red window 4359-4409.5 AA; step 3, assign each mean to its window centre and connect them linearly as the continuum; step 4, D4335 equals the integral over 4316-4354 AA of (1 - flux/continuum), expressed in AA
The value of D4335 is -4.9 AA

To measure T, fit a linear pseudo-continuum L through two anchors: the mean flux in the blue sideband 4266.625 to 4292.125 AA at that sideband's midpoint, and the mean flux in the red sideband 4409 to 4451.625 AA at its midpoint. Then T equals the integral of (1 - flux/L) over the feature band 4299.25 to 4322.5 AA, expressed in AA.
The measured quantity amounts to 3.5 AA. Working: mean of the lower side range 1.47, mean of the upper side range 1.82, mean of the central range 1.31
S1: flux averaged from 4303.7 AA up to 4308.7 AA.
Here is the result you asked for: 0.994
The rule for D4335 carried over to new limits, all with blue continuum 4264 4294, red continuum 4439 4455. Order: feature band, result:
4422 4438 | 0.3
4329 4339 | -0.6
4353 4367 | -0.4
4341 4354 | 0.1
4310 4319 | 0.7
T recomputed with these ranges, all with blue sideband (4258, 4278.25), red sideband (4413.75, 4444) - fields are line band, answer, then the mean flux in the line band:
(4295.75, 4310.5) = 4.52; 1.08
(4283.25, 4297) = 1.50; 1.36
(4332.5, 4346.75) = -0.25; 1.66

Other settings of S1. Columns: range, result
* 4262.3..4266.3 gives 1.55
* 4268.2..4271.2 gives 1.52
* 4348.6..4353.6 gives 1.6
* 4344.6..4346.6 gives 1.71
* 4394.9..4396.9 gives 1.77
